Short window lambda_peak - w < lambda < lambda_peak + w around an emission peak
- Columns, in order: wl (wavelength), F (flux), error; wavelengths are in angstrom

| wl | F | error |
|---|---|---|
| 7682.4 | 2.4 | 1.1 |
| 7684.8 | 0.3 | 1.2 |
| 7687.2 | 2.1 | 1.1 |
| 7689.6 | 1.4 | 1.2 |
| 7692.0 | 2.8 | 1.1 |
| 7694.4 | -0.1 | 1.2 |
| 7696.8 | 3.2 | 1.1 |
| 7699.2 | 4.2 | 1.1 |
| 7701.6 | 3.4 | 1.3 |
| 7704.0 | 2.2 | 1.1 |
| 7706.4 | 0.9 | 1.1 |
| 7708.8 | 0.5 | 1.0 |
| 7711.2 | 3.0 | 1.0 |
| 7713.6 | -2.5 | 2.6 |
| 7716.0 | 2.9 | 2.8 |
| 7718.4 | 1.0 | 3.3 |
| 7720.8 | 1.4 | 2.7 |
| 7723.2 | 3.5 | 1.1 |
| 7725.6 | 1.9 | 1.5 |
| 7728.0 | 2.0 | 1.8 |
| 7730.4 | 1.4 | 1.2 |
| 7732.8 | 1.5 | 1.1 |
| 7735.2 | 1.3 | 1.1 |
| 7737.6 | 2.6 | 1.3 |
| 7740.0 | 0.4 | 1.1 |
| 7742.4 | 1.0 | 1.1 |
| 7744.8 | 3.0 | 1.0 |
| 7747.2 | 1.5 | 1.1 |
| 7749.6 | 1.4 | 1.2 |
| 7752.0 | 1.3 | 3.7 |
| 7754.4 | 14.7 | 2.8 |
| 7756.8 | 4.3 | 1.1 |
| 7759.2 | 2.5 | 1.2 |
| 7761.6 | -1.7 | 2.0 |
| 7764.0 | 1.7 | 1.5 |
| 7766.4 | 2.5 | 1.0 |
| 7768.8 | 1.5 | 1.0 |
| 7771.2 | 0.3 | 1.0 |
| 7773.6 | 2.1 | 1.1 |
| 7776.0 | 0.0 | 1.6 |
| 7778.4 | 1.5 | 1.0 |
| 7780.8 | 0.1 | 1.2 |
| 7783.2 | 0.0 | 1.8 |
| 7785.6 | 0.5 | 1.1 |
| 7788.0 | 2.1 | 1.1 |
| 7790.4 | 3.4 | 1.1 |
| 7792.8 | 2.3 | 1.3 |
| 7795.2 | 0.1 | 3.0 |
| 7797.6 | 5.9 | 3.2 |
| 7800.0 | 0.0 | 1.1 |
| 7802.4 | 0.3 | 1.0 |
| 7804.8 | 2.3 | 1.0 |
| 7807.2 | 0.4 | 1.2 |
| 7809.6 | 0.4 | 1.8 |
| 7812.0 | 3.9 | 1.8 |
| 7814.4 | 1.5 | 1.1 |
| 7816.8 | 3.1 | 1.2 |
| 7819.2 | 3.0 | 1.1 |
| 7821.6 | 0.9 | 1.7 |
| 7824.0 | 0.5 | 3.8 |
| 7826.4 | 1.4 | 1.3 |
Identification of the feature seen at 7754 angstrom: H-gamma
